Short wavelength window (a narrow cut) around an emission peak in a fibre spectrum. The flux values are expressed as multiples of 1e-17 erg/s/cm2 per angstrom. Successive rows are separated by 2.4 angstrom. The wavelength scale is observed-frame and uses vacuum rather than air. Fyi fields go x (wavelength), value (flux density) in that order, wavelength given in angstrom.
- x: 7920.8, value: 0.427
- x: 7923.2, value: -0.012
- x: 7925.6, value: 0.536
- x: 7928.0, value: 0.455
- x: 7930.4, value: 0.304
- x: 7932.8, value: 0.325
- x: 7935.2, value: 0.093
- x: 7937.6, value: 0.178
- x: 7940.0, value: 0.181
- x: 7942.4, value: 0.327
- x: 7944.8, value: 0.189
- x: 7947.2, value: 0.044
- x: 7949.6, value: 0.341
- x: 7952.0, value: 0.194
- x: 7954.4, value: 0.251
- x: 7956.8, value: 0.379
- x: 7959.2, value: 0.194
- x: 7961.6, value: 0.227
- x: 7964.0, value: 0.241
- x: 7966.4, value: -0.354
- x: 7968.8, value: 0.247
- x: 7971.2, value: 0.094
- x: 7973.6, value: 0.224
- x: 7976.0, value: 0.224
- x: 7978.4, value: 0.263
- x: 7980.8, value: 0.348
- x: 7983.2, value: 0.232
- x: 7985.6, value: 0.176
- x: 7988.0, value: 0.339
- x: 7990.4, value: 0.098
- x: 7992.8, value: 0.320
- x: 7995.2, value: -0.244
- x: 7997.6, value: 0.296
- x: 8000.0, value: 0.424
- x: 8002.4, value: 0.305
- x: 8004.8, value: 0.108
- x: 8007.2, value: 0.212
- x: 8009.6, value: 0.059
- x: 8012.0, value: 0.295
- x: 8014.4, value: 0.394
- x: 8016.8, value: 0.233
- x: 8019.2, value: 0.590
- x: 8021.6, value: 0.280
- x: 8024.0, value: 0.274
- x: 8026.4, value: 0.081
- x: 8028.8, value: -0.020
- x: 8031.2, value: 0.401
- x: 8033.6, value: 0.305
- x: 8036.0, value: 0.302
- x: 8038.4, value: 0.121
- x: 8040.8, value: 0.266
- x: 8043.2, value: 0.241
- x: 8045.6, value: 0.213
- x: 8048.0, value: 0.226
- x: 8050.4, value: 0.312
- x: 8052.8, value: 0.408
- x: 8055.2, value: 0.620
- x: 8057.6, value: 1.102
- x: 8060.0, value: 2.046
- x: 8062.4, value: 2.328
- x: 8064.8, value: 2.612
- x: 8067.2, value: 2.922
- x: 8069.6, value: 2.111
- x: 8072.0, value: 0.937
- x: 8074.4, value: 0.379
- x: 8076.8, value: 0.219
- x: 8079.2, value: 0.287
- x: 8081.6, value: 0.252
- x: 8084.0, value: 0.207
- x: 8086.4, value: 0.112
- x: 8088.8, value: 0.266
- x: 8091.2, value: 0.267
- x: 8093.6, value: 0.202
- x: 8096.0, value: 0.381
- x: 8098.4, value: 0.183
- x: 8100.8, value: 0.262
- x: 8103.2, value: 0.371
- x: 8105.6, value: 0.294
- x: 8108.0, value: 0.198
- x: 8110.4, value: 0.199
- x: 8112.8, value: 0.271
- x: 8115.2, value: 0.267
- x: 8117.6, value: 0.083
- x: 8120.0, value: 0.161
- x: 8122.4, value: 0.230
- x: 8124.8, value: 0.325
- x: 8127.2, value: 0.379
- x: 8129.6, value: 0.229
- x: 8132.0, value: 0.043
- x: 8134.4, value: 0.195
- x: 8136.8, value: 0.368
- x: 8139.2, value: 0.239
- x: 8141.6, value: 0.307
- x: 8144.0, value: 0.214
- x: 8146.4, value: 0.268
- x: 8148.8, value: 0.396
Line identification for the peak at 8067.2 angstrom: [O II]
